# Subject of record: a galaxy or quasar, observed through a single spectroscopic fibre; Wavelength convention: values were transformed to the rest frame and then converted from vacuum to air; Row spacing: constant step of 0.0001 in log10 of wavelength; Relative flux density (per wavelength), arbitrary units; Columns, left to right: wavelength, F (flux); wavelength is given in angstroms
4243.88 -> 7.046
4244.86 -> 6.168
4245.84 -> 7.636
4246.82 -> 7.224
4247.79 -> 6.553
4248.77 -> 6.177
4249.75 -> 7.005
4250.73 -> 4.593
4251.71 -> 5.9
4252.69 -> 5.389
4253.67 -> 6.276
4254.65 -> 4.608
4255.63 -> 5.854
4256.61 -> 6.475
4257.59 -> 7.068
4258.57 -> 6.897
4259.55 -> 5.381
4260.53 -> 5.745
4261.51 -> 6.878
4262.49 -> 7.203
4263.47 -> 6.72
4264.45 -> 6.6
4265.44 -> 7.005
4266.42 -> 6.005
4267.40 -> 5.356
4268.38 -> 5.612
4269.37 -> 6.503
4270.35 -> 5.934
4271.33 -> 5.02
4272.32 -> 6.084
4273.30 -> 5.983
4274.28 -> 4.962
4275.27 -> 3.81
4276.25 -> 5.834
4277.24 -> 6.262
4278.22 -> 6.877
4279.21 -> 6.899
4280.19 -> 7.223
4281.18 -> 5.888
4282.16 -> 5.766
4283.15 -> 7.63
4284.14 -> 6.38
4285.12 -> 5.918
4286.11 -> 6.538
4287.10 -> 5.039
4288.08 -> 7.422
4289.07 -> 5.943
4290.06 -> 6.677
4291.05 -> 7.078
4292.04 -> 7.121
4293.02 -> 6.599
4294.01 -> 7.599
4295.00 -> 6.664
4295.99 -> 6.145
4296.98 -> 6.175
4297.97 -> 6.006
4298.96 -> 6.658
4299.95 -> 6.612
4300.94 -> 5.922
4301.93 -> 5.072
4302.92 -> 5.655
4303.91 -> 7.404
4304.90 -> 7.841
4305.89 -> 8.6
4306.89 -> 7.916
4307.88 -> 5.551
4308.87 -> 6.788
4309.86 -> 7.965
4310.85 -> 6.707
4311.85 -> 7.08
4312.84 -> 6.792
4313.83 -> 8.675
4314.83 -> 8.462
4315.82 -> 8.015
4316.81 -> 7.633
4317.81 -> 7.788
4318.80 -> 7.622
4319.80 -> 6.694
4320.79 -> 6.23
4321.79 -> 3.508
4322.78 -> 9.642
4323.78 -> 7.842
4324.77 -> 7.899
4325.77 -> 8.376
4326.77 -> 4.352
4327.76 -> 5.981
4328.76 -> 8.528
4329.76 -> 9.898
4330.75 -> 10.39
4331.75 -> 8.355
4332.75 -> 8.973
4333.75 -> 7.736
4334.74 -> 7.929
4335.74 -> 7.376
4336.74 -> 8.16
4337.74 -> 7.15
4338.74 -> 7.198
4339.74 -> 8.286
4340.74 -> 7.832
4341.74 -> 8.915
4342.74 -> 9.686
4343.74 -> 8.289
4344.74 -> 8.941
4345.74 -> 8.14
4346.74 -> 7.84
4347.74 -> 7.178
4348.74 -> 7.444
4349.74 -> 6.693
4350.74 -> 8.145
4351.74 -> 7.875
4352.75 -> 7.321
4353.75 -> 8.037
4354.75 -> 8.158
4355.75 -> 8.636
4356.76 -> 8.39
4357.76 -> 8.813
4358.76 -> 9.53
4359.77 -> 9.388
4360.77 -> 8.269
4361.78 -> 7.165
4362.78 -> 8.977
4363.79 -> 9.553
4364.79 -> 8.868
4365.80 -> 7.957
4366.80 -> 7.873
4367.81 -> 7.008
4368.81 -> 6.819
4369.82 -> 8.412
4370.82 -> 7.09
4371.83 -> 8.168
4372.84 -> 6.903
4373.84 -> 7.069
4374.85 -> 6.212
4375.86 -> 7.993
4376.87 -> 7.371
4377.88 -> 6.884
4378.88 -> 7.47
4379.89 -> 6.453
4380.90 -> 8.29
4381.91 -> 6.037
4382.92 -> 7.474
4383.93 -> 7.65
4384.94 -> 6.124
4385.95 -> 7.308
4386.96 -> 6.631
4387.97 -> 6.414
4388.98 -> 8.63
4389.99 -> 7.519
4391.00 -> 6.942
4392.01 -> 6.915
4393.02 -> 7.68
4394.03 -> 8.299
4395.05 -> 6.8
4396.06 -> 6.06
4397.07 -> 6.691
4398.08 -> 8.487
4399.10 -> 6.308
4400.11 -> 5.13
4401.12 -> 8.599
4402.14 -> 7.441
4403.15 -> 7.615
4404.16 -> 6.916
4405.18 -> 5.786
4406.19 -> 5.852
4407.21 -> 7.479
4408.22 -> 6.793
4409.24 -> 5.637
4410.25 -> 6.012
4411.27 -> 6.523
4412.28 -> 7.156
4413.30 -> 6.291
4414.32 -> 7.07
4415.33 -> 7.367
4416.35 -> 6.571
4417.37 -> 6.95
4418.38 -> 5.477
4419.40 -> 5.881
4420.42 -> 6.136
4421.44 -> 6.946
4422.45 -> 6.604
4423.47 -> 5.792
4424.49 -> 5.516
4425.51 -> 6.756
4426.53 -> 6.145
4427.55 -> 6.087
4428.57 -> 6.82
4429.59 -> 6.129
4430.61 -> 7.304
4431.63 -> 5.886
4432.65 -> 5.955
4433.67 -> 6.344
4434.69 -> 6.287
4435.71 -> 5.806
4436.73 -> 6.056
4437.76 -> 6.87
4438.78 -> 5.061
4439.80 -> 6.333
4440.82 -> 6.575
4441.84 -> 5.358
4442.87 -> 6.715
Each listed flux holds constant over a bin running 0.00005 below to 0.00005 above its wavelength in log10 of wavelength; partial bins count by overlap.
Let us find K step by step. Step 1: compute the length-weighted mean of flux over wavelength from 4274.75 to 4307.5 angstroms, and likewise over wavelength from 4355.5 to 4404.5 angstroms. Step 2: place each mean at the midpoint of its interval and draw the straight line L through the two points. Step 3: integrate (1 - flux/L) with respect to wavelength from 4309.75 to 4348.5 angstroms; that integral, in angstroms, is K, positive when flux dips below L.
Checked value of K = -4.69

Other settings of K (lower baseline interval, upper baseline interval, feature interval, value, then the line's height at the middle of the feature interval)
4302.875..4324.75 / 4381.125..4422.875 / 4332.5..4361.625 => -4.0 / 7.15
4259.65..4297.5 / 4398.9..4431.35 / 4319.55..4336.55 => -3.4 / 6.37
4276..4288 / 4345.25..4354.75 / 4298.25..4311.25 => 0.0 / 6.82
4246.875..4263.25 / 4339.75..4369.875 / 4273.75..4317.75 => 2.0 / 7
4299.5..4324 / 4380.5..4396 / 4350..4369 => -2.9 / 7.17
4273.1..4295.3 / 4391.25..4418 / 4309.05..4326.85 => -2.3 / 6.5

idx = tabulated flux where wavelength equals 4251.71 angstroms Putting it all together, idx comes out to 5.9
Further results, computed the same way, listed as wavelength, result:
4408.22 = 6.793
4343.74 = 8.289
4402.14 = 7.441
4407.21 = 7.479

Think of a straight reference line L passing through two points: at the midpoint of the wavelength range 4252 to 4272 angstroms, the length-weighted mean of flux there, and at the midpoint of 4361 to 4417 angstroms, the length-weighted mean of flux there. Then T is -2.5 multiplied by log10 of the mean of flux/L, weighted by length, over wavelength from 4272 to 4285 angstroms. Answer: 0.02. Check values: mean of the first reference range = 6.12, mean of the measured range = 6.12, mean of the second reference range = 7.18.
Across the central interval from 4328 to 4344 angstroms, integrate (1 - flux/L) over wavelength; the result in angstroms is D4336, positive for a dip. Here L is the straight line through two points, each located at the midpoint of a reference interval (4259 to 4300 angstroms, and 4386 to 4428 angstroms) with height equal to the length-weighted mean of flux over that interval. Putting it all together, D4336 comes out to -4.7 angstroms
